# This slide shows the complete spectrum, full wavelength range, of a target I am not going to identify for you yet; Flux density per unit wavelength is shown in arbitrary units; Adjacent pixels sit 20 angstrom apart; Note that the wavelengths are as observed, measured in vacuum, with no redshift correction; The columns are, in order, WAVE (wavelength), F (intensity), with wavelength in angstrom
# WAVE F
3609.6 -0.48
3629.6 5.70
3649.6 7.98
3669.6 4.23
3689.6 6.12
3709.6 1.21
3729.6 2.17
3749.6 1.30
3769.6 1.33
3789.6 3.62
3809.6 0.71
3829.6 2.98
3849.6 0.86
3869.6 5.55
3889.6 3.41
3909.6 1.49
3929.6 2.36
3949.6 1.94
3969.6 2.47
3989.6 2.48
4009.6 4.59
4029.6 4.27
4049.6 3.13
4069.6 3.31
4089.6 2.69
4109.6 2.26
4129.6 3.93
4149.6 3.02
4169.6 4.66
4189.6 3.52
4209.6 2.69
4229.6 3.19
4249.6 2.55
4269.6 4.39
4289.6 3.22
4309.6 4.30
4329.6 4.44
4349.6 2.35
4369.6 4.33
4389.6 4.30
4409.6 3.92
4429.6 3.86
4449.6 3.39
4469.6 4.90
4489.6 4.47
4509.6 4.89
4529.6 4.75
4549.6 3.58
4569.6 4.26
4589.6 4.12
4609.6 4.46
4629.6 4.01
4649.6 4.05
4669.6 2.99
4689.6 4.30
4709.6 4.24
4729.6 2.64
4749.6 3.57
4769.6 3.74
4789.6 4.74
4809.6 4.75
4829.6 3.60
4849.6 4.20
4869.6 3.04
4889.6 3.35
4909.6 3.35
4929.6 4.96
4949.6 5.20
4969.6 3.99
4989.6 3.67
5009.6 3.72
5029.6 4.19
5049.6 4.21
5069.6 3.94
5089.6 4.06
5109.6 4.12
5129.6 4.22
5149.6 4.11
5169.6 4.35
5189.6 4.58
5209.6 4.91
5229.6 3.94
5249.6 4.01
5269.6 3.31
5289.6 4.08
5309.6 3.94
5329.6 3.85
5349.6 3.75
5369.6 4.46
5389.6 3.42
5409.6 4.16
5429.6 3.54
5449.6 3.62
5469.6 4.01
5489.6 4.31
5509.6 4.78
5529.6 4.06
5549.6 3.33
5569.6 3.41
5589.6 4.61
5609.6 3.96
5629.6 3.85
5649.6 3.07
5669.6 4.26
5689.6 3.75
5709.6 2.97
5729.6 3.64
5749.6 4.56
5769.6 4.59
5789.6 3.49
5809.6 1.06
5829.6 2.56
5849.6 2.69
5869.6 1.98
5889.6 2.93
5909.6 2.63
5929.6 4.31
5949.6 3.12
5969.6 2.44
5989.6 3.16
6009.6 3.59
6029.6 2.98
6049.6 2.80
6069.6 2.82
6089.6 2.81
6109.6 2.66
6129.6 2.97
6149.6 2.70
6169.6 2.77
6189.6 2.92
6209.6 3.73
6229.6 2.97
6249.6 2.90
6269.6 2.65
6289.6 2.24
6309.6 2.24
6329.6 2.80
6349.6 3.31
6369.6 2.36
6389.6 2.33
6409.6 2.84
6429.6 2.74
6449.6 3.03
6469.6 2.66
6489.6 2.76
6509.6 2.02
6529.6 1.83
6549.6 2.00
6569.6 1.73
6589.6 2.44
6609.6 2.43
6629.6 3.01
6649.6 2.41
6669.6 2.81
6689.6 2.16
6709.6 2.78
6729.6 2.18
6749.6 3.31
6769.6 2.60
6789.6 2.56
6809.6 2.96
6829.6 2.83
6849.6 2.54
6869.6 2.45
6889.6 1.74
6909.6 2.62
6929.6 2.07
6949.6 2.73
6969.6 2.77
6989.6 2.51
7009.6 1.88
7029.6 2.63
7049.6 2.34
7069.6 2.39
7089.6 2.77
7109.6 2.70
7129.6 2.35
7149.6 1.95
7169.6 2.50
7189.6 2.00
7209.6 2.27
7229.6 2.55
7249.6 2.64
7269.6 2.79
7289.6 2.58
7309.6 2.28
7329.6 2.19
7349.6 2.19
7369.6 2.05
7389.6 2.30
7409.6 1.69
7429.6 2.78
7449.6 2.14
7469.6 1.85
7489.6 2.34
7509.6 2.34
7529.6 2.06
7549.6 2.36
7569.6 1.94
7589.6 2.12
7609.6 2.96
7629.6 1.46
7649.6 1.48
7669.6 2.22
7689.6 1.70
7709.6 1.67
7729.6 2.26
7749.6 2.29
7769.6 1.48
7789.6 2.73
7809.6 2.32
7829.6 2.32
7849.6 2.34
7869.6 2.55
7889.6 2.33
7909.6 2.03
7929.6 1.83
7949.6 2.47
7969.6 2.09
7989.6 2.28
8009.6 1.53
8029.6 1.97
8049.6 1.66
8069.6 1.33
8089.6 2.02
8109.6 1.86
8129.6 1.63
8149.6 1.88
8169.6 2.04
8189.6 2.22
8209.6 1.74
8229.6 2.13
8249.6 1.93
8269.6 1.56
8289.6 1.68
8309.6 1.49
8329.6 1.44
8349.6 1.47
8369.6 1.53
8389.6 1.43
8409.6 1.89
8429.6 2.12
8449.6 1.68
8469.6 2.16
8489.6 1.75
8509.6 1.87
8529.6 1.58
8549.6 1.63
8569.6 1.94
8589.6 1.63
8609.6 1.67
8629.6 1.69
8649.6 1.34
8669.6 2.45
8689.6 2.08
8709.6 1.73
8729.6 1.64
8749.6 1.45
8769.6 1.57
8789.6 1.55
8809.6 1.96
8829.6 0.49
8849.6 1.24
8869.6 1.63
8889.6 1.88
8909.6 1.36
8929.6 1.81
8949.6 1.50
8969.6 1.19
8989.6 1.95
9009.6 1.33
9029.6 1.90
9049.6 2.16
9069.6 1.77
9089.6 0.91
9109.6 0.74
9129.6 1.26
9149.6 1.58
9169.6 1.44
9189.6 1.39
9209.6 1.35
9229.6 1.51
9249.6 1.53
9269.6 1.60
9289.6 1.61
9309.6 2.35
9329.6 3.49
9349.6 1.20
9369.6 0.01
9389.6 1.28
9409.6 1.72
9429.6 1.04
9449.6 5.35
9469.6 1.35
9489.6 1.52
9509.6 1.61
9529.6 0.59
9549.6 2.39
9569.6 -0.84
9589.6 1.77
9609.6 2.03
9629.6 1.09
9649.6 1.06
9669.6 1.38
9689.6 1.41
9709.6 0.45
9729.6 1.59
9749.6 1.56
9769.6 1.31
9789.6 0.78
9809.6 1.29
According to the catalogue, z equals 0.56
